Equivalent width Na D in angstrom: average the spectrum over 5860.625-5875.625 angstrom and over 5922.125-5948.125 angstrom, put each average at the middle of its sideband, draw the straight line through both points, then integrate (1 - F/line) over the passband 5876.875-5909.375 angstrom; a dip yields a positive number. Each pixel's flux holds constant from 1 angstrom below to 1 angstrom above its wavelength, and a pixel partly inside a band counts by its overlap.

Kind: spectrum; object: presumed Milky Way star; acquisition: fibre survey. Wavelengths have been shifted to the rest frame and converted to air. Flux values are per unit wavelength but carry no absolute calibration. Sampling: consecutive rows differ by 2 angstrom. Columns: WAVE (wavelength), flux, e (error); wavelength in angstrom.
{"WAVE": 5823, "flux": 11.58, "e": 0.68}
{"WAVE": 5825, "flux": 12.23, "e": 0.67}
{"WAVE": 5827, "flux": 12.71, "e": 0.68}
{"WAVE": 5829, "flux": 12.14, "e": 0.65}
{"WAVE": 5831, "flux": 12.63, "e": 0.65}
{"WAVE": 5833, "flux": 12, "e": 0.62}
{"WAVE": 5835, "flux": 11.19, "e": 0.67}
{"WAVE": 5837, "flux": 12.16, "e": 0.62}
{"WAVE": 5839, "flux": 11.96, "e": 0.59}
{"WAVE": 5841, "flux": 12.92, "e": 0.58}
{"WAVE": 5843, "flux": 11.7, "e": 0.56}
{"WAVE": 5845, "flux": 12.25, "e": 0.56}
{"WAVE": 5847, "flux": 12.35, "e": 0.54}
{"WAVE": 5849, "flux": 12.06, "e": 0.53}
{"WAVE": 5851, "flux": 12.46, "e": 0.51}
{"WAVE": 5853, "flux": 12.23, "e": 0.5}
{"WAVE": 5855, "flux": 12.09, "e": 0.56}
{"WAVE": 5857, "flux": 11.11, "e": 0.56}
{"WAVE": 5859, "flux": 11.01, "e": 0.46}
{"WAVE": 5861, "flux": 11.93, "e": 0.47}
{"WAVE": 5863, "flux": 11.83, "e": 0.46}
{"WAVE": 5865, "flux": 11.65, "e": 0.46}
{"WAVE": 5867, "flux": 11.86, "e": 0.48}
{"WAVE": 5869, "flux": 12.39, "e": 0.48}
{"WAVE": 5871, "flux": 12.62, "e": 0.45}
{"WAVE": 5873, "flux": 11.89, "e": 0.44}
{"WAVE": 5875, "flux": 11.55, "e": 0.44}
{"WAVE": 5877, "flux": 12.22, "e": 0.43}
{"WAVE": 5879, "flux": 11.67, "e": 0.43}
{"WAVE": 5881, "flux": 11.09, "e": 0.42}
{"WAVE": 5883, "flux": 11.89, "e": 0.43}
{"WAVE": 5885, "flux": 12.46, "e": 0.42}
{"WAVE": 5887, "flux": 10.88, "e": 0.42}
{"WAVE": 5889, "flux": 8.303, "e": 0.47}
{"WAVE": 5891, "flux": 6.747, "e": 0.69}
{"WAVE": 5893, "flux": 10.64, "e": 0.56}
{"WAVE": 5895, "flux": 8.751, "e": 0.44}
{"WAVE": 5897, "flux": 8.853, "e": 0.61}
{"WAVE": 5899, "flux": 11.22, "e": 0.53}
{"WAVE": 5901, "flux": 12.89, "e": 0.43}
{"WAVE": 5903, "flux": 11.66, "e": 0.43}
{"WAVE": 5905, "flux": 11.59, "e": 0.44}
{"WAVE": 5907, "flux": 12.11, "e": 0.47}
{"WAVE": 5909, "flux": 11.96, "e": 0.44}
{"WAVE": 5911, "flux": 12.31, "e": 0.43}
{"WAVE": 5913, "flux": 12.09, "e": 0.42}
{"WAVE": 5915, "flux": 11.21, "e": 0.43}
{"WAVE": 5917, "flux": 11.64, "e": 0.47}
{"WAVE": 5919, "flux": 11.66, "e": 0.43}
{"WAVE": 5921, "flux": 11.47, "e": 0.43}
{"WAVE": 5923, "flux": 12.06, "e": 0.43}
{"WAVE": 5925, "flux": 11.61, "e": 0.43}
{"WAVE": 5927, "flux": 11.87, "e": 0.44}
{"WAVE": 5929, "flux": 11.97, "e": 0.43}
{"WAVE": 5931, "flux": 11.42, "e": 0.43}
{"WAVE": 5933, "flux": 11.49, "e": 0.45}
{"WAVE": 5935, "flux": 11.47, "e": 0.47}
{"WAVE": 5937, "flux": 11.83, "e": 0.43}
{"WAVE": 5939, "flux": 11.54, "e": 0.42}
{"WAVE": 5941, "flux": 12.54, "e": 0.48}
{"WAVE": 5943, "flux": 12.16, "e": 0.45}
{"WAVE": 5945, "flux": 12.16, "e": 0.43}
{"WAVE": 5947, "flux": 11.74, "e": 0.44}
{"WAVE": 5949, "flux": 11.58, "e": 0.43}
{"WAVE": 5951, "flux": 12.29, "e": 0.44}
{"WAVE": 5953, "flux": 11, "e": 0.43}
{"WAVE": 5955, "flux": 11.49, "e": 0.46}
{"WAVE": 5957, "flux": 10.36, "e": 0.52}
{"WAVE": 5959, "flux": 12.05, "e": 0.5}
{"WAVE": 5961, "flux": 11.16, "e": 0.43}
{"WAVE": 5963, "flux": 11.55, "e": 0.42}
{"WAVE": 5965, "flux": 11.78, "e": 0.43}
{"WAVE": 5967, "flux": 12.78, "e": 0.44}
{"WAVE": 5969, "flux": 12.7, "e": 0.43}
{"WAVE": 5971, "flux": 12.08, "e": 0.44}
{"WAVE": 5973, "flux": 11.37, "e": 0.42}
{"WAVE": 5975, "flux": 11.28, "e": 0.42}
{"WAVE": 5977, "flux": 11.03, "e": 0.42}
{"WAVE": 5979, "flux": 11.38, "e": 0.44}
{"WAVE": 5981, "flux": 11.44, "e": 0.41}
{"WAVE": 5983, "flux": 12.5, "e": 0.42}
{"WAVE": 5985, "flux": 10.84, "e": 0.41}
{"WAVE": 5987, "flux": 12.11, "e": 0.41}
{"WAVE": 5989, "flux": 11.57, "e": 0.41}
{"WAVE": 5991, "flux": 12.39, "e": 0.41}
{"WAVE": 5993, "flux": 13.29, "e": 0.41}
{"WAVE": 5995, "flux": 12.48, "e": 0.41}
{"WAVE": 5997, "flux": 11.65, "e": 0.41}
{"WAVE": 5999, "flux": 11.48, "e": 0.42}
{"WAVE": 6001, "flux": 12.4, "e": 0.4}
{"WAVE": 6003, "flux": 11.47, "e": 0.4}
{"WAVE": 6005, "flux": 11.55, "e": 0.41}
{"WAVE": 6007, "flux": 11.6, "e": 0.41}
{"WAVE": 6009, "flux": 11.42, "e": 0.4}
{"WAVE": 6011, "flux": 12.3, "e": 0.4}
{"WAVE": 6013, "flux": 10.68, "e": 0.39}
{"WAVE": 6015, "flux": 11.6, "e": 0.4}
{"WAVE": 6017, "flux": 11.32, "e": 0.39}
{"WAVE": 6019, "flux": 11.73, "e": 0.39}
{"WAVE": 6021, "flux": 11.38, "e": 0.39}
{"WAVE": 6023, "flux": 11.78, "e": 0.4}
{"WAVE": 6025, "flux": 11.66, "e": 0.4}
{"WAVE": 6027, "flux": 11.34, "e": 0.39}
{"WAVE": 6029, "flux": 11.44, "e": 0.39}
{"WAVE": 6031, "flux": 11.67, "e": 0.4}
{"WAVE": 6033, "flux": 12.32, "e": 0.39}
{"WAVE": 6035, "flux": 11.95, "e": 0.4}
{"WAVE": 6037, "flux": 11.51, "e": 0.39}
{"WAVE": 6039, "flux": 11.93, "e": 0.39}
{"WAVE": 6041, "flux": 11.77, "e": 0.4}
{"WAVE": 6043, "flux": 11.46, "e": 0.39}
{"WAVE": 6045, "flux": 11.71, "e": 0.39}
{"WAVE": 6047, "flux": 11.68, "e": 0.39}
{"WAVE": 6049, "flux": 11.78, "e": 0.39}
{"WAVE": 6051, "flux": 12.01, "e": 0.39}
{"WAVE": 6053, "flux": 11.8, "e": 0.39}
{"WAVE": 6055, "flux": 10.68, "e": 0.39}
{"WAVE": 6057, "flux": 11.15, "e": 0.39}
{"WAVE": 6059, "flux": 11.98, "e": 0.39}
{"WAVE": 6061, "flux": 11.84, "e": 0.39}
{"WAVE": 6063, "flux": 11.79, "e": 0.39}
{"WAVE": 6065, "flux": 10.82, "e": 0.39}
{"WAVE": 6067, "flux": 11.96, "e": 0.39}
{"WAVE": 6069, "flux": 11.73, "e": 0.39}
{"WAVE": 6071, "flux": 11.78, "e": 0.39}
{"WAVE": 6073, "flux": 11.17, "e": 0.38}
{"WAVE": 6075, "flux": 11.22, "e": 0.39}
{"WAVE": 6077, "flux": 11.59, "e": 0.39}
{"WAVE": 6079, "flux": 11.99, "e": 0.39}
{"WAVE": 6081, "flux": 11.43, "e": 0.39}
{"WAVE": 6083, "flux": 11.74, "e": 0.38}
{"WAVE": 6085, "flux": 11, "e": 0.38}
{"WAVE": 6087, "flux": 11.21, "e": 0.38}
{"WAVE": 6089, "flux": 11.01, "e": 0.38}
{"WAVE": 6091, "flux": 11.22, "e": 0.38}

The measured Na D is 3.00 angstrom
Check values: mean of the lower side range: 12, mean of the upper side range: 11.8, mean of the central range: 10.8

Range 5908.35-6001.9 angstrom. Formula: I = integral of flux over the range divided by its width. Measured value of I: 11.8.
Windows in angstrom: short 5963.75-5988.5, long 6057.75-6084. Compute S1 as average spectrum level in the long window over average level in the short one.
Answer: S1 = 0.99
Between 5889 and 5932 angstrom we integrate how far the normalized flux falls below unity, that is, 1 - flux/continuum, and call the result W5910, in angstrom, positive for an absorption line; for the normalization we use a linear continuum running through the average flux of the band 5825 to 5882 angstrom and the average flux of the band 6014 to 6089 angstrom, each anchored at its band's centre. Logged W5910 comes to 2.59 angstrom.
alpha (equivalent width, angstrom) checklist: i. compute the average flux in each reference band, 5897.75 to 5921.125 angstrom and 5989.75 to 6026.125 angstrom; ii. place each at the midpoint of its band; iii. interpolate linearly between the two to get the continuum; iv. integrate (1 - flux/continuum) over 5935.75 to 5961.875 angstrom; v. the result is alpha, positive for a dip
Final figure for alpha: 0.24 angstrom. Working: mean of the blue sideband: 11.8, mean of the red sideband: 11.8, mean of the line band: 11.7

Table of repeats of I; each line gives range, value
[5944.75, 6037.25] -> 11.7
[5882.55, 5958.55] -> 11.3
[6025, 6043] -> 11.7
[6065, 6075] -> 11.5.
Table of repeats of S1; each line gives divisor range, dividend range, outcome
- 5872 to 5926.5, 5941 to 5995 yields 1.05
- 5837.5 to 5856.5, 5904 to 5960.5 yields 0.96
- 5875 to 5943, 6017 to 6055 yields 1.03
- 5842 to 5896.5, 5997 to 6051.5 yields 1.03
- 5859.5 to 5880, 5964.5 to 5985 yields 0.99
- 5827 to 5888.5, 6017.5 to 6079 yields 0.97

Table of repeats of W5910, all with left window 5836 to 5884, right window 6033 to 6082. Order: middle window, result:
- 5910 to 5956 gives 0.3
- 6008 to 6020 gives 0.2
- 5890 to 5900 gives 2.2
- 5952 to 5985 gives 0.5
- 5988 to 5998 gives -0.5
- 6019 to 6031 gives 0.1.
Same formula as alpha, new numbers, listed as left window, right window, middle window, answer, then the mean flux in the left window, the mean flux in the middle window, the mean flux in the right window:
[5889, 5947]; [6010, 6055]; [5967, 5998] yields -1.0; 11.3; 11.9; 11.7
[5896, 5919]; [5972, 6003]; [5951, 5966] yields 0.4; 11.6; 11.4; 11.8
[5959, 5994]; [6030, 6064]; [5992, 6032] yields 0.2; 11.8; 11.7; 11.7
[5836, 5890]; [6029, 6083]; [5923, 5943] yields -0.1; 11.8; 11.8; 11.6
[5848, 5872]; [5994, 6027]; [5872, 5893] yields 1.8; 11.9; 10.9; 11.6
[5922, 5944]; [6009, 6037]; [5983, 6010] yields -0.5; 11.8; 11.9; 11.6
